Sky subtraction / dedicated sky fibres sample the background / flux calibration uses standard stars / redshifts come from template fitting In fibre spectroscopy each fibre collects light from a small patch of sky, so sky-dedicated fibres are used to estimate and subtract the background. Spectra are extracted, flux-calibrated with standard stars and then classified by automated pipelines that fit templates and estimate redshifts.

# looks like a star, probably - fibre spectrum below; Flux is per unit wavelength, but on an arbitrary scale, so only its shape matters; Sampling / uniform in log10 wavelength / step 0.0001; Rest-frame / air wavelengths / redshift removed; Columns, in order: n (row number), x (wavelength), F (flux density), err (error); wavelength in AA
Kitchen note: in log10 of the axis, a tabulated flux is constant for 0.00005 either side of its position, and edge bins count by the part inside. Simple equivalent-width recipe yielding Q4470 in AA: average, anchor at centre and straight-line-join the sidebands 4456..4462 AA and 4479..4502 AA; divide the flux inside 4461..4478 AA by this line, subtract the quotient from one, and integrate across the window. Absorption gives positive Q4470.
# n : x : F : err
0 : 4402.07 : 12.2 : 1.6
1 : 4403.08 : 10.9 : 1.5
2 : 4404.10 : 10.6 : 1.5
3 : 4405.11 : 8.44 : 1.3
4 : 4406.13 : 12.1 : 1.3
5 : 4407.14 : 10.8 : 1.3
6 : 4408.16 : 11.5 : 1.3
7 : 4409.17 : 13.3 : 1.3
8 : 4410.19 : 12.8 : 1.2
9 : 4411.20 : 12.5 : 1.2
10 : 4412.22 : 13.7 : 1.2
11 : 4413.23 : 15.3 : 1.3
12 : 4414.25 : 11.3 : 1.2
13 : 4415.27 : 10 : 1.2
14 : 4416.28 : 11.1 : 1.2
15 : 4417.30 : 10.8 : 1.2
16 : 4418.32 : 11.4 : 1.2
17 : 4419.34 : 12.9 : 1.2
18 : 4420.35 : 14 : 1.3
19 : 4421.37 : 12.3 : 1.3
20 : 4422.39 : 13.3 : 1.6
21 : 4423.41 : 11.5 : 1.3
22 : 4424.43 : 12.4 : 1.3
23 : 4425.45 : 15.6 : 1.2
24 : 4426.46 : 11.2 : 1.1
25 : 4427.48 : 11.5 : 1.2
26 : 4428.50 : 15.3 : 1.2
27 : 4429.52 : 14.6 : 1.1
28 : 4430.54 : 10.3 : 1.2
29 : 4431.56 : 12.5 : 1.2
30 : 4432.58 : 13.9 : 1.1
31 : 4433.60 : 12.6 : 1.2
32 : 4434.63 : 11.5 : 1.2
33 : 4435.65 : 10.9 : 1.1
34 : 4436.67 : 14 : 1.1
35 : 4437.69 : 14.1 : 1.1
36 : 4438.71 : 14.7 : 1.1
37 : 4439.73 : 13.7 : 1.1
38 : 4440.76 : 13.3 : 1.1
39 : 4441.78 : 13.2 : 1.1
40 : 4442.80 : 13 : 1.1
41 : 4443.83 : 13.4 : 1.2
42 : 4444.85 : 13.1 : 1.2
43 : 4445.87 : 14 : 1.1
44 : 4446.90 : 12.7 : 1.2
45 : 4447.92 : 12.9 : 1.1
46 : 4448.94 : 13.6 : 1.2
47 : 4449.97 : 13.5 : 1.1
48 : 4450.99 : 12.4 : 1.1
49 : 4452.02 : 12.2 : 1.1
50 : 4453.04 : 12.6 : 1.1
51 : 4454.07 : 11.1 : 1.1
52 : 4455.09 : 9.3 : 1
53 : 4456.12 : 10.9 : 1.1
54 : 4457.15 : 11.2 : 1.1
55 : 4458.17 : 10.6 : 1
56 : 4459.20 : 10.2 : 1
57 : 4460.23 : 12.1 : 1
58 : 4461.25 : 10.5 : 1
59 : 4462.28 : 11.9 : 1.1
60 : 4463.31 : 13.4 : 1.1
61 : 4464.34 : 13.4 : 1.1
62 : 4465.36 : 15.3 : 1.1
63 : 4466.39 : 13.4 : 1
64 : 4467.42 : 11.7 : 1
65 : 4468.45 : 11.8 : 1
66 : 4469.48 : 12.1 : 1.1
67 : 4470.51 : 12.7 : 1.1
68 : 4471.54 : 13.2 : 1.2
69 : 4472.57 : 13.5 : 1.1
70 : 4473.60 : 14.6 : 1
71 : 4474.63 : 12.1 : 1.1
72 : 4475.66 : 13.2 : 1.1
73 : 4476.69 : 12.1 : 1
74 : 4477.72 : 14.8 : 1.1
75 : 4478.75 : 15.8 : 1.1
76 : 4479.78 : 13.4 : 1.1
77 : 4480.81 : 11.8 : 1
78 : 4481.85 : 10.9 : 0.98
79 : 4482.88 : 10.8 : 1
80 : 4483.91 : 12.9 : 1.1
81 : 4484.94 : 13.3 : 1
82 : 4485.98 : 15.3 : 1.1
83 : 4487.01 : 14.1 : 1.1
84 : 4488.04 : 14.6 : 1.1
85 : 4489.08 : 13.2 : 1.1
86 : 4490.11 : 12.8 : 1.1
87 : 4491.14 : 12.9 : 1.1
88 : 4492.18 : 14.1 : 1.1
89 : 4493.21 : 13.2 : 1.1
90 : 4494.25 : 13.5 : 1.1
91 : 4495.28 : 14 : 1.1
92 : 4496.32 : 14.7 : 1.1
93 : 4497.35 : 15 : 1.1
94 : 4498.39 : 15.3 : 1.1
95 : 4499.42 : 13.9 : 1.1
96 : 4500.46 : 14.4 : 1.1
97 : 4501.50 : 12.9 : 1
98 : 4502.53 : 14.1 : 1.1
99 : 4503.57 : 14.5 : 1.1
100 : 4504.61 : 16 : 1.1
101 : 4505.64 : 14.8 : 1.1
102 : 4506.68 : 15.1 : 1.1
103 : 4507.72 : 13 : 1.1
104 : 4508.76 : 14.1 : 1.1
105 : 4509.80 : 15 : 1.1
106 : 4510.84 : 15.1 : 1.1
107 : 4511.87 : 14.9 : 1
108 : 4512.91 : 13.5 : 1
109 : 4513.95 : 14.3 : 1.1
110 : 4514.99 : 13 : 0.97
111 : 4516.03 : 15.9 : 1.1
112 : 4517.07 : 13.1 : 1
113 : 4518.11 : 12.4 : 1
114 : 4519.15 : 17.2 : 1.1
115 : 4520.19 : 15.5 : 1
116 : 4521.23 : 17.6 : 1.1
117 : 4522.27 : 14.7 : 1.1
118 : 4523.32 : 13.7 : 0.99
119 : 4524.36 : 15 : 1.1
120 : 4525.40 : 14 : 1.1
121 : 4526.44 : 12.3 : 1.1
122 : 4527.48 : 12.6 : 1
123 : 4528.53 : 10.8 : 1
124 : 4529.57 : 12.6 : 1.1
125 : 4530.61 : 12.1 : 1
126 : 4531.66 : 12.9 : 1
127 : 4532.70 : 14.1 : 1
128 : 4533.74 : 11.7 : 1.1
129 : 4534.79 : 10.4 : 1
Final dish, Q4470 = -1.6 AA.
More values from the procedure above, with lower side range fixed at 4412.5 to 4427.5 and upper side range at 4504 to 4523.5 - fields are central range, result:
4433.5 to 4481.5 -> 2.08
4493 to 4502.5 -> 0.11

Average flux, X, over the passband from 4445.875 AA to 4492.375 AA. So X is 12.7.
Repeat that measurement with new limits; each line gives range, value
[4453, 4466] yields 11.7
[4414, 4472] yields 12.5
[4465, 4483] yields 13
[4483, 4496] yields 13.6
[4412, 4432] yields 12.5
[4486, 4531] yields 14.1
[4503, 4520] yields 14.5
